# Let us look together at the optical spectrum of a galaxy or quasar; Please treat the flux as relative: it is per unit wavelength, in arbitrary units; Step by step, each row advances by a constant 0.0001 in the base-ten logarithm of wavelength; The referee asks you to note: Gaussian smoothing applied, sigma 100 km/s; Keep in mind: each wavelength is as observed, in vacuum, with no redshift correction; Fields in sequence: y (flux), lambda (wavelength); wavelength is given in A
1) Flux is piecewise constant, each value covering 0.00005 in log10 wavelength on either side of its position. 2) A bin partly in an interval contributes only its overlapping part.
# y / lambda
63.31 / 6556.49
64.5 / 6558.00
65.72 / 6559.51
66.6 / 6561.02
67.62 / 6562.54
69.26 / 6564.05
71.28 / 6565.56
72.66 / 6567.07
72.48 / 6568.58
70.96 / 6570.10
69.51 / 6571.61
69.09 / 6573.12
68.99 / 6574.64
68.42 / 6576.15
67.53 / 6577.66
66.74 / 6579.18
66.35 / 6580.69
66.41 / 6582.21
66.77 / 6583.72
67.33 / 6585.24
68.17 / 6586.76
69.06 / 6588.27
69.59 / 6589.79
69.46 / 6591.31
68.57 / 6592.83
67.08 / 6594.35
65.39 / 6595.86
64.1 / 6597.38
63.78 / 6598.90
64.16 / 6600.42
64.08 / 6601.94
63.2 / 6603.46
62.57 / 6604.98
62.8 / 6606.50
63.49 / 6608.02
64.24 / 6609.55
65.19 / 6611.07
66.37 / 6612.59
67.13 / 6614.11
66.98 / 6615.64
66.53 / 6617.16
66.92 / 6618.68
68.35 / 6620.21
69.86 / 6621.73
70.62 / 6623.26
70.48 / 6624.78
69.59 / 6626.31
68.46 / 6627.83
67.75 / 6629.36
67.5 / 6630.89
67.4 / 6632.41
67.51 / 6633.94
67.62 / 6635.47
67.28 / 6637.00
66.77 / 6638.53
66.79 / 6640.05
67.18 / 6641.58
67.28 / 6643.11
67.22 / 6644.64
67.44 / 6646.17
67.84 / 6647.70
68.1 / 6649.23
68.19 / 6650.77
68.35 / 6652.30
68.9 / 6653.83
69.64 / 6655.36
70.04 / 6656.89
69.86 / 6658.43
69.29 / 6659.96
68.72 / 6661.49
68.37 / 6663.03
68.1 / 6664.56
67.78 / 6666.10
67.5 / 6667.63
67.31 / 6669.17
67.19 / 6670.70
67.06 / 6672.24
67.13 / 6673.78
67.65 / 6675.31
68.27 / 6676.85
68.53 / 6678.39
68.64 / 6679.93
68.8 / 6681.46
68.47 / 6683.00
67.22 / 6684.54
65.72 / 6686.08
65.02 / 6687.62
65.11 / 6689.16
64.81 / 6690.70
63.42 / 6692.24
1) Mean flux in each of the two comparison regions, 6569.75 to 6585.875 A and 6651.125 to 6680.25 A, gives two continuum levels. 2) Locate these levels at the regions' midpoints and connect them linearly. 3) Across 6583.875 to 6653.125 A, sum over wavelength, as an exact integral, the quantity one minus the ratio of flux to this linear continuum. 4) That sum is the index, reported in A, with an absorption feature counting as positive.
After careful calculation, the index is 1.2 A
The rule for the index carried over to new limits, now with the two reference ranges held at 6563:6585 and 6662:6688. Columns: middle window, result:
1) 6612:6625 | 0.1 A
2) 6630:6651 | 0.2 A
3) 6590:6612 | 1.2 A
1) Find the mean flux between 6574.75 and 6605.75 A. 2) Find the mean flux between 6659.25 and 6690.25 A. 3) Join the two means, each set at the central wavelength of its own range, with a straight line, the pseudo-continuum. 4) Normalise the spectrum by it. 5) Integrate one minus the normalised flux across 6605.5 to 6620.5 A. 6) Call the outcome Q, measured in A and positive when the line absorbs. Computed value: 0.3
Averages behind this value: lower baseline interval 66.5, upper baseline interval 67.6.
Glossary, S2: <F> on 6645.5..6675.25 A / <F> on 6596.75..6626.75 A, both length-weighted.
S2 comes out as 1.03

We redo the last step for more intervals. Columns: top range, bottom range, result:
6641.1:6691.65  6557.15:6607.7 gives 1.01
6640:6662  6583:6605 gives 1.03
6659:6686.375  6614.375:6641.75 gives 1.00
